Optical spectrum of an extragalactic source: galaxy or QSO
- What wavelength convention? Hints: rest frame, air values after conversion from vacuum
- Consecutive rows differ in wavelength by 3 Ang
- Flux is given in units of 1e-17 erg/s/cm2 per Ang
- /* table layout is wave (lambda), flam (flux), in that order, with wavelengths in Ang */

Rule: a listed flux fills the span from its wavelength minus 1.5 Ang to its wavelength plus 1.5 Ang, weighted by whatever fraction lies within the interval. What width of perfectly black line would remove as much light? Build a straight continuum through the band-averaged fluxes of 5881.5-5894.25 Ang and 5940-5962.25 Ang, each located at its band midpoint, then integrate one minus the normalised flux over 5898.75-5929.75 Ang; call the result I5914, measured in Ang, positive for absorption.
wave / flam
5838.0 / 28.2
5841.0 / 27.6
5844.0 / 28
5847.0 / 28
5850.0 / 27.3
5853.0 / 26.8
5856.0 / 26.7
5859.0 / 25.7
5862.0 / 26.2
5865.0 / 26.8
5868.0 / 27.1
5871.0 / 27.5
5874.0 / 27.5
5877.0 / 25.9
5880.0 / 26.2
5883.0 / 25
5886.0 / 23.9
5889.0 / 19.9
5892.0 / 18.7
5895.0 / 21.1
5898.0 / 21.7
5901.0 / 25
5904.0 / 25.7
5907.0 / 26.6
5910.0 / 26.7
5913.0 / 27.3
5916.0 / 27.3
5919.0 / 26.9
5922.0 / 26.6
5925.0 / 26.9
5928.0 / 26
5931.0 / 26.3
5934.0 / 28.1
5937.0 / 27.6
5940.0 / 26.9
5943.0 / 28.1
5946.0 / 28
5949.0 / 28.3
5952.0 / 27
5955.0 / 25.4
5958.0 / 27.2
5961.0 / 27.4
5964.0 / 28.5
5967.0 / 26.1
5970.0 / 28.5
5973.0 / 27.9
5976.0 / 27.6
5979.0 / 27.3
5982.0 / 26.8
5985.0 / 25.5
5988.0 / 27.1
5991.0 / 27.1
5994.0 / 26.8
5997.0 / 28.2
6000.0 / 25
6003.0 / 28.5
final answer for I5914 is -2.9 Ang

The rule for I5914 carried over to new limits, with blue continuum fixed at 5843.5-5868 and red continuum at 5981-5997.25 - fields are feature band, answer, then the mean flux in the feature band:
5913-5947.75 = -0.4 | 27.2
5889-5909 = 2.9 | 23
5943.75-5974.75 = -0.7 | 27.4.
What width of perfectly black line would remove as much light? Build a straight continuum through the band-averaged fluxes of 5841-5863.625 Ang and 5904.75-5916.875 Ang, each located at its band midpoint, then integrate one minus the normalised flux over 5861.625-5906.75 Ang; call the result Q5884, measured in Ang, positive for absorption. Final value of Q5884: 3.98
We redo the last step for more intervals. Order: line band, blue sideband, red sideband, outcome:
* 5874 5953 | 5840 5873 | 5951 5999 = 4.05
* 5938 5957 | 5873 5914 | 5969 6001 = -0.99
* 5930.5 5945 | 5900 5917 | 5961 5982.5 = -0.29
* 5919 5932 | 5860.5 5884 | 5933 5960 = 0.31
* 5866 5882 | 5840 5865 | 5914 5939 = 0.13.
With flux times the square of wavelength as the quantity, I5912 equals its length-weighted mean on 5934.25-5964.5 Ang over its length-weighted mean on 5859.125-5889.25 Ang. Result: 1.1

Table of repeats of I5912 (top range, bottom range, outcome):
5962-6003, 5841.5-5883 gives 1.05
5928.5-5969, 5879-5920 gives 1.14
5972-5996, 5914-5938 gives 1.02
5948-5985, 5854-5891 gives 1.10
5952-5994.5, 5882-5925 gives 1.13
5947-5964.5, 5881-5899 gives 1.28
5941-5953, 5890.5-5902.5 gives 1.31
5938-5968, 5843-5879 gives 1.05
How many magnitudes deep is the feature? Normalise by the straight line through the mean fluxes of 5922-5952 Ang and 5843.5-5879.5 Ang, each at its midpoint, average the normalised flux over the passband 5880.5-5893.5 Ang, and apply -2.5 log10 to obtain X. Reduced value 0.21 mag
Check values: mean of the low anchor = 26.9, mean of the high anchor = 27.3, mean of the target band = 22.2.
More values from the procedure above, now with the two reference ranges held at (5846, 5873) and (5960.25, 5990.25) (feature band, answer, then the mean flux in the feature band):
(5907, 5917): 0.00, 27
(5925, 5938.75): 0.01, 27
